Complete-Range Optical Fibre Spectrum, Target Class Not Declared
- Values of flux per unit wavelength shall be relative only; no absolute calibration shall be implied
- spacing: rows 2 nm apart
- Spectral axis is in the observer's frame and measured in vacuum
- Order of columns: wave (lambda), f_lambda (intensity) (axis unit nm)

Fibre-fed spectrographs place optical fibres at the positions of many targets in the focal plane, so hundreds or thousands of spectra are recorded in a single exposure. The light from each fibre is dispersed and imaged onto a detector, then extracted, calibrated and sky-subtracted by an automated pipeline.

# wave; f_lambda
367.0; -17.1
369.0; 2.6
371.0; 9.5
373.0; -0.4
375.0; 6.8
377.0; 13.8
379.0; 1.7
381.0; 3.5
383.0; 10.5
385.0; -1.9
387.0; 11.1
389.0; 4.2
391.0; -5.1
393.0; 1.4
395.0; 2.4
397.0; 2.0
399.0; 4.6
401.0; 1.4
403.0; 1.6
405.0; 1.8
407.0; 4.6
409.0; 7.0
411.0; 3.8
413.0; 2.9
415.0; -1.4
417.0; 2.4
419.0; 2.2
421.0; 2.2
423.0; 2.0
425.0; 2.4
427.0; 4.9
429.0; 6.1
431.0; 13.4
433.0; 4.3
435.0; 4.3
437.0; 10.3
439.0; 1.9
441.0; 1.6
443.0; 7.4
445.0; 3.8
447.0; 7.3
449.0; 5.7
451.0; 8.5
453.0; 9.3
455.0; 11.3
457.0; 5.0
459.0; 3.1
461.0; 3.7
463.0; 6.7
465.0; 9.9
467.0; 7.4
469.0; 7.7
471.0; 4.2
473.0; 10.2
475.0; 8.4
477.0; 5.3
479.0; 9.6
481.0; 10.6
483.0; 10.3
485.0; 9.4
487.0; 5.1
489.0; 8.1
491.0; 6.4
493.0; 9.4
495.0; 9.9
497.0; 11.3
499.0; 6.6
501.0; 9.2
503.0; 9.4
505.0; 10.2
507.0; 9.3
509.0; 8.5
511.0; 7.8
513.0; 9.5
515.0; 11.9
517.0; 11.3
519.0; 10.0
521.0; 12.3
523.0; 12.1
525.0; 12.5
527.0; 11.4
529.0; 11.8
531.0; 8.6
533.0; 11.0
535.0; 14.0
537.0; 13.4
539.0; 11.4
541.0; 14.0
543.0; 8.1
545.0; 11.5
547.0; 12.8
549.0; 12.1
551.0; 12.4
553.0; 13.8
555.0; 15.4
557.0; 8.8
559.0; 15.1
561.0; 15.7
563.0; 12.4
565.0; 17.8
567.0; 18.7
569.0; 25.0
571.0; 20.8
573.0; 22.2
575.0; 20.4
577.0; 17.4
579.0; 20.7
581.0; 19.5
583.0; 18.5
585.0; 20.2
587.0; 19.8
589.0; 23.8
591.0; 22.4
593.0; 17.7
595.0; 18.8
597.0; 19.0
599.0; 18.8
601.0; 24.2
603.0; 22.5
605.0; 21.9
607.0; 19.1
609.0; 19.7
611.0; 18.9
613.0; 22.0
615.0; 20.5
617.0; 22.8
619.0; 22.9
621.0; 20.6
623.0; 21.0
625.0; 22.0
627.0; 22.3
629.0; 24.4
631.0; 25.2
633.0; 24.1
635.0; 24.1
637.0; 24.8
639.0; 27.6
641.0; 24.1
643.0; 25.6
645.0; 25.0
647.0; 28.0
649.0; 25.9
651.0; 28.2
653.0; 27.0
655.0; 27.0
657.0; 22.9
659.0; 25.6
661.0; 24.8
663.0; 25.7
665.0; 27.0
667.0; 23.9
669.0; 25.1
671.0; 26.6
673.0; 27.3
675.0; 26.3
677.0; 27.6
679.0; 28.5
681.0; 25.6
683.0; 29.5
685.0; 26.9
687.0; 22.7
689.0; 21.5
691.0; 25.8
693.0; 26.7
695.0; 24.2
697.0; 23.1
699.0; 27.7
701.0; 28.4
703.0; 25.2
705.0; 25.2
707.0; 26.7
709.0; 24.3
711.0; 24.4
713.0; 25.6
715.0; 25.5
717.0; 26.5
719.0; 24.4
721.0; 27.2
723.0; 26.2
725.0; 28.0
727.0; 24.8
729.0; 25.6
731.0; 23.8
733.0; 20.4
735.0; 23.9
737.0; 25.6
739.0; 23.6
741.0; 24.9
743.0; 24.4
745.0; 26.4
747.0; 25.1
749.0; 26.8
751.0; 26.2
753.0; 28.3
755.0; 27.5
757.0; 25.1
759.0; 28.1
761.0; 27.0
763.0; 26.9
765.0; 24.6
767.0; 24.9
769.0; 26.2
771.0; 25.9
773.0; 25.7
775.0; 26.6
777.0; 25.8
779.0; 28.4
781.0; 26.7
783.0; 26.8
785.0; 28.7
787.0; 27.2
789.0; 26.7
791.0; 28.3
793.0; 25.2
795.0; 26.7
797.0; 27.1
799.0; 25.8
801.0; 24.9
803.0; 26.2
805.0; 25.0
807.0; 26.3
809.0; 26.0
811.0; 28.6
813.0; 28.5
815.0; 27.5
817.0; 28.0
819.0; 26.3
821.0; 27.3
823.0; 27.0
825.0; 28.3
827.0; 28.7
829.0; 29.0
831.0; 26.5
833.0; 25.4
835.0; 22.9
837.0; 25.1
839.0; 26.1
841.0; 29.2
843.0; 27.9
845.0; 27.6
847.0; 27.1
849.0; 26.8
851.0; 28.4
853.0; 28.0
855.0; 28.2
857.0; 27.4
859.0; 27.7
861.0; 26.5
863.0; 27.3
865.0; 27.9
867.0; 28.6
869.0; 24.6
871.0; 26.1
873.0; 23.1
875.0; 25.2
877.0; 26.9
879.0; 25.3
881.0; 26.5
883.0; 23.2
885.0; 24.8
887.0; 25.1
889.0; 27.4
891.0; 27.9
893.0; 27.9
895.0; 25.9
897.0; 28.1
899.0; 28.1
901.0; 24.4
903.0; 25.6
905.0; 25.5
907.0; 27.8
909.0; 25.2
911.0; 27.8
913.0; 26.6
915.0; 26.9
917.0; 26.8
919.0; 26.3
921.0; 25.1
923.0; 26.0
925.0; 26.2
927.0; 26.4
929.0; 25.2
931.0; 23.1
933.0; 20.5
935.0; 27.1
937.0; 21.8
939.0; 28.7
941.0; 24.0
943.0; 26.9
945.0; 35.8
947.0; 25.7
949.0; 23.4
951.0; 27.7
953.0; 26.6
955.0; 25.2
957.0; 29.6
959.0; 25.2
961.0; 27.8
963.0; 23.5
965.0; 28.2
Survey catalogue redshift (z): 0.417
